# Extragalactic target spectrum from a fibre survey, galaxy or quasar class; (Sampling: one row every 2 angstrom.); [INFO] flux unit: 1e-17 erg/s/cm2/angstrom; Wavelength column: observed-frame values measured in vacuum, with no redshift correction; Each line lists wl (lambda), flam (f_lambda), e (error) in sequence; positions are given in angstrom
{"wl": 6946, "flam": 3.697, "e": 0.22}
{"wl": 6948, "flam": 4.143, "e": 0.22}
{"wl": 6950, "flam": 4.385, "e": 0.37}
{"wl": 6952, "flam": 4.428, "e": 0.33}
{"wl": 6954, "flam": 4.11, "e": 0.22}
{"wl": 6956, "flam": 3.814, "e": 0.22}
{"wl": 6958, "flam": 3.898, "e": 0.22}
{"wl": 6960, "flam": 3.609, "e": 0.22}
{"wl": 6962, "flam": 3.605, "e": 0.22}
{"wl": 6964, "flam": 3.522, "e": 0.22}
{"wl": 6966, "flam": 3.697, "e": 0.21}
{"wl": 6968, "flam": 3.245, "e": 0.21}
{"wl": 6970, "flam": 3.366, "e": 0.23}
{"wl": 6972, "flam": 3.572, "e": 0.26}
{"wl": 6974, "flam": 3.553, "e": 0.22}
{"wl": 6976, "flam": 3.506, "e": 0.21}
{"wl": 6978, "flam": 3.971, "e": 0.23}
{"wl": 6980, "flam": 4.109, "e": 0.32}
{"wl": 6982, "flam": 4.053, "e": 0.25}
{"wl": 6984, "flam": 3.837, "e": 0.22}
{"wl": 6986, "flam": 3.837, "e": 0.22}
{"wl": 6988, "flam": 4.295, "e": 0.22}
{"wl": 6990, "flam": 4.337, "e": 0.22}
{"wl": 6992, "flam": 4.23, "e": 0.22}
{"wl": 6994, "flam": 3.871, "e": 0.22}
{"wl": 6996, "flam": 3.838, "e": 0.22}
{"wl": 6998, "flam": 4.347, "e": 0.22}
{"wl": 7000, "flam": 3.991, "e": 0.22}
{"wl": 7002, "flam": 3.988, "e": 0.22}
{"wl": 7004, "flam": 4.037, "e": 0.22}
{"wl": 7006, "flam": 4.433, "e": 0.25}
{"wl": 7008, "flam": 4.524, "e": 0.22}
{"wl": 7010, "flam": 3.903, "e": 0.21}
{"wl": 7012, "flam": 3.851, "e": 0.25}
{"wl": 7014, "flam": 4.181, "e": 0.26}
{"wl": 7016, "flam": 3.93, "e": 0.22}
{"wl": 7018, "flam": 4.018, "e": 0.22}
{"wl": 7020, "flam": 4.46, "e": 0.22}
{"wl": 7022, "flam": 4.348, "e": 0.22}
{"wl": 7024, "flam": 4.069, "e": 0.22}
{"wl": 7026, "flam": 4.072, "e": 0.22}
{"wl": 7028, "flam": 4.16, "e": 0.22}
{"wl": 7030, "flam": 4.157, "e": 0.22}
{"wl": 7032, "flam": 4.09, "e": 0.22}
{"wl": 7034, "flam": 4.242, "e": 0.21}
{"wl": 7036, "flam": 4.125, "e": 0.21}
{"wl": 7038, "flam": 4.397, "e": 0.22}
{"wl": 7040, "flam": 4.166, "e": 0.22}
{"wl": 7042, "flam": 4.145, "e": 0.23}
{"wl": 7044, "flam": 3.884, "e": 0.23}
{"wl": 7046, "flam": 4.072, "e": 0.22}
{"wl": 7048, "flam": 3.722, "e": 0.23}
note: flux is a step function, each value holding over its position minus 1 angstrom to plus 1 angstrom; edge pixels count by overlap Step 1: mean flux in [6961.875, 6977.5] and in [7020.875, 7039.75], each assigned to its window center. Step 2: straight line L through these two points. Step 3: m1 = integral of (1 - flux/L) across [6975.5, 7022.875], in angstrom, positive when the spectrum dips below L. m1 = -3.0 angstrom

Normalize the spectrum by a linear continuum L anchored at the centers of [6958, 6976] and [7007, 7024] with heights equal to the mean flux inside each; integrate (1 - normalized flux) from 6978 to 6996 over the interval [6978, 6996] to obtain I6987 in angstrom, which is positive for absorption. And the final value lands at -1.25 angstrom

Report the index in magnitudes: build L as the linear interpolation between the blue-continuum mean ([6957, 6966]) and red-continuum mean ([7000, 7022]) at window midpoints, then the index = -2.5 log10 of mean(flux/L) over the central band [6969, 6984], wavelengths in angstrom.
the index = 0.020 mag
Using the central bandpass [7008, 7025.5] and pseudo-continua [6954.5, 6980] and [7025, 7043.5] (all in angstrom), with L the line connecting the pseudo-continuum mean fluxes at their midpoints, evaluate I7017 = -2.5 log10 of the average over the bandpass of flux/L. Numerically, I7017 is -0.02 mag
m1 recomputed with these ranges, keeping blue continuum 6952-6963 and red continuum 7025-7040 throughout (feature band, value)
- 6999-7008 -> -0.2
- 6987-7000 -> -0.4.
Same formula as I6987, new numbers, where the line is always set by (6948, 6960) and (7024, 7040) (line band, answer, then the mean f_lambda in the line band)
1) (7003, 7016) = 0.0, 4.14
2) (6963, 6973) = 1.5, 3.48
